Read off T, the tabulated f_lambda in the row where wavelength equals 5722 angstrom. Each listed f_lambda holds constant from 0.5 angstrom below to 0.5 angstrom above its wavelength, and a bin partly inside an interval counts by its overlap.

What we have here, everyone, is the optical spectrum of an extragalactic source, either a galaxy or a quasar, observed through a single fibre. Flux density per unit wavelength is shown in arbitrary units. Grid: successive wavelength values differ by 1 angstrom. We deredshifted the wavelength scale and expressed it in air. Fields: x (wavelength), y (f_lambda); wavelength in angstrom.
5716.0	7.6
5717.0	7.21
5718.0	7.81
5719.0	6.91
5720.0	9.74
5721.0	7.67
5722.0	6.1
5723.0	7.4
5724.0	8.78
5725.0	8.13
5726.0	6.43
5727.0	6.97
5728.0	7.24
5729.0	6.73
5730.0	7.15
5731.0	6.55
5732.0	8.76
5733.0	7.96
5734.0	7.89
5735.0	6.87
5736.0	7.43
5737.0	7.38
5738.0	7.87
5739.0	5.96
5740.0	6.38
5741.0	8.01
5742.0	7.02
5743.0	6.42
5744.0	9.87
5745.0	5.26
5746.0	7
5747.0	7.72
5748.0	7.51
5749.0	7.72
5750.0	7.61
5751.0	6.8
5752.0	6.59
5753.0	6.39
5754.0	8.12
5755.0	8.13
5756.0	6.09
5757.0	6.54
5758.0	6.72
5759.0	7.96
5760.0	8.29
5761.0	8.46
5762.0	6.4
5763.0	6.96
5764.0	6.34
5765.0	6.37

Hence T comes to 6.1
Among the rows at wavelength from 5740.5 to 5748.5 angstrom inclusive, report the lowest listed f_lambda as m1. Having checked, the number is 5.26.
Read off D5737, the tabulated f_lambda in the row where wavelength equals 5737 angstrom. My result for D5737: 7.38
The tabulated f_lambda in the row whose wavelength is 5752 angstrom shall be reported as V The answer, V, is 6.59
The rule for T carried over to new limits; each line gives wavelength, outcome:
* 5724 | 8.78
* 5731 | 6.55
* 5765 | 6.37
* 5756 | 6.09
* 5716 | 7.6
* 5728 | 7.24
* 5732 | 8.76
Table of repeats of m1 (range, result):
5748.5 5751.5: 6.8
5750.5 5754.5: 6.39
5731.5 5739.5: 5.96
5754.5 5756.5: 6.09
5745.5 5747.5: 7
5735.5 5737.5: 7.38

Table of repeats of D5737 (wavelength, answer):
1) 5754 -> 8.12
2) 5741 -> 8.01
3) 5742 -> 7.02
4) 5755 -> 8.13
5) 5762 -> 6.4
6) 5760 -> 8.29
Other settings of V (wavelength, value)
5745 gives 5.26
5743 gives 6.42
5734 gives 7.89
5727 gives 6.97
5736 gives 7.43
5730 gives 7.15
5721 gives 7.67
